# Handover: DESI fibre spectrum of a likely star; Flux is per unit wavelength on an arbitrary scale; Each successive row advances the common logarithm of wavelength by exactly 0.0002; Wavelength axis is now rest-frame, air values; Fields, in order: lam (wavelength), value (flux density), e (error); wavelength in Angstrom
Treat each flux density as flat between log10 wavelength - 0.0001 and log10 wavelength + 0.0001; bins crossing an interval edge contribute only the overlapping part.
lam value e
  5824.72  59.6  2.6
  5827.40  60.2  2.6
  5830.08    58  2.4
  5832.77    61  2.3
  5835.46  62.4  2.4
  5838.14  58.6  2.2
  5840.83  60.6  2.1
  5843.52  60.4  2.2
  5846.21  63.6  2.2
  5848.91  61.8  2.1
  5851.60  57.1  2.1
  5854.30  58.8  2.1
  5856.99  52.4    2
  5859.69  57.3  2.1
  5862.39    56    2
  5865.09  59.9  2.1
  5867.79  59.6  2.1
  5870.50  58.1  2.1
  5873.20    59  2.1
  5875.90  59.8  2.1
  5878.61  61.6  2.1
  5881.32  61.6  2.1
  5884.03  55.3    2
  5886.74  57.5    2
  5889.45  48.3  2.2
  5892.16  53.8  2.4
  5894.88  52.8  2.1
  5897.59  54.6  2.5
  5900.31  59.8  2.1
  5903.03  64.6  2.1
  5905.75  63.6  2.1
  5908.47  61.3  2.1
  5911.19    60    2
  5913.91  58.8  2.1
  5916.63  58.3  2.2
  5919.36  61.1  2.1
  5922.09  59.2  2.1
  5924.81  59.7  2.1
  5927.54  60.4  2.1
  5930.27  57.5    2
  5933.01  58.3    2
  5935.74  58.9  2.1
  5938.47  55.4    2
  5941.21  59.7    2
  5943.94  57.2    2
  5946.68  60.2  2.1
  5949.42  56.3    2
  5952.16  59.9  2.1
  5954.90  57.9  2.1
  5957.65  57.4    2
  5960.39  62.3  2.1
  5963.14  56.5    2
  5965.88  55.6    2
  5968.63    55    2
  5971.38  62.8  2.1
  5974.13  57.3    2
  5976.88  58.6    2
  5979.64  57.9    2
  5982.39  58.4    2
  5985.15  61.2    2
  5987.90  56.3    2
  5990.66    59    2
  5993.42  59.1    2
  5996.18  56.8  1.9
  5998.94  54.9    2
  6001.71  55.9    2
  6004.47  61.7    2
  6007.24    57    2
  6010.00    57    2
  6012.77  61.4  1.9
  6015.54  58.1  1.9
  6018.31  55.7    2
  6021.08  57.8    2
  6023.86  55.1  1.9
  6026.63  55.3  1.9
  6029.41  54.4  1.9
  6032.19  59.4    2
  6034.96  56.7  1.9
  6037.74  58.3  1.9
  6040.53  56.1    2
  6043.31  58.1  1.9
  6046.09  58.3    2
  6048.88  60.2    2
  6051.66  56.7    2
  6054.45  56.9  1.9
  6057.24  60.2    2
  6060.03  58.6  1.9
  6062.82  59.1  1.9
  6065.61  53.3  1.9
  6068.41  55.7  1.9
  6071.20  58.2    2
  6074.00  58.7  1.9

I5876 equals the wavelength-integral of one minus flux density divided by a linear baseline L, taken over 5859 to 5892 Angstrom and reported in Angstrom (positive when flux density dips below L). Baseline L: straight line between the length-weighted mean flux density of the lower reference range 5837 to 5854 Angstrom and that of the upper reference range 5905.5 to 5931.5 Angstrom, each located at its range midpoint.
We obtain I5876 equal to 1.3 Angstrom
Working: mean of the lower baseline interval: 60.3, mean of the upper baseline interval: 59.9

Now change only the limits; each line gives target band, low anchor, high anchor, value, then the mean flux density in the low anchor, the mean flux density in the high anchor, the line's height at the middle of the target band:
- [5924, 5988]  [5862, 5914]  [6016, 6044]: -0.94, 58.3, 56.7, 57.5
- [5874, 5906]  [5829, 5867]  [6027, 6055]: 0.64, 59.1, 57.4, 58.8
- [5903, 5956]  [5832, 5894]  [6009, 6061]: -1.11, 58.4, 57.6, 58.1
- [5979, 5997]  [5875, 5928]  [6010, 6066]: -0.17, 58.6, 57.5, 57.9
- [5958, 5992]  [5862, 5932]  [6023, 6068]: -0.28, 58.6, 57.3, 57.9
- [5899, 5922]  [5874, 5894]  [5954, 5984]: -1.46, 56.8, 58.2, 57.2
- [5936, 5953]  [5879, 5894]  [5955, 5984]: -0.21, 55.6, 58.2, 57.4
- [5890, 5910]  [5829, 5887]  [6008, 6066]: 0.18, 59.1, 57.5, 58.8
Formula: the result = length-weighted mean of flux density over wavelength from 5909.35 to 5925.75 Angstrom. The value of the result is 59.6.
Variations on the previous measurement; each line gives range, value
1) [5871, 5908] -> 58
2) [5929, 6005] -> 58.1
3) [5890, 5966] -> 58.6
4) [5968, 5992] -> 58.6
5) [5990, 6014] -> 58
